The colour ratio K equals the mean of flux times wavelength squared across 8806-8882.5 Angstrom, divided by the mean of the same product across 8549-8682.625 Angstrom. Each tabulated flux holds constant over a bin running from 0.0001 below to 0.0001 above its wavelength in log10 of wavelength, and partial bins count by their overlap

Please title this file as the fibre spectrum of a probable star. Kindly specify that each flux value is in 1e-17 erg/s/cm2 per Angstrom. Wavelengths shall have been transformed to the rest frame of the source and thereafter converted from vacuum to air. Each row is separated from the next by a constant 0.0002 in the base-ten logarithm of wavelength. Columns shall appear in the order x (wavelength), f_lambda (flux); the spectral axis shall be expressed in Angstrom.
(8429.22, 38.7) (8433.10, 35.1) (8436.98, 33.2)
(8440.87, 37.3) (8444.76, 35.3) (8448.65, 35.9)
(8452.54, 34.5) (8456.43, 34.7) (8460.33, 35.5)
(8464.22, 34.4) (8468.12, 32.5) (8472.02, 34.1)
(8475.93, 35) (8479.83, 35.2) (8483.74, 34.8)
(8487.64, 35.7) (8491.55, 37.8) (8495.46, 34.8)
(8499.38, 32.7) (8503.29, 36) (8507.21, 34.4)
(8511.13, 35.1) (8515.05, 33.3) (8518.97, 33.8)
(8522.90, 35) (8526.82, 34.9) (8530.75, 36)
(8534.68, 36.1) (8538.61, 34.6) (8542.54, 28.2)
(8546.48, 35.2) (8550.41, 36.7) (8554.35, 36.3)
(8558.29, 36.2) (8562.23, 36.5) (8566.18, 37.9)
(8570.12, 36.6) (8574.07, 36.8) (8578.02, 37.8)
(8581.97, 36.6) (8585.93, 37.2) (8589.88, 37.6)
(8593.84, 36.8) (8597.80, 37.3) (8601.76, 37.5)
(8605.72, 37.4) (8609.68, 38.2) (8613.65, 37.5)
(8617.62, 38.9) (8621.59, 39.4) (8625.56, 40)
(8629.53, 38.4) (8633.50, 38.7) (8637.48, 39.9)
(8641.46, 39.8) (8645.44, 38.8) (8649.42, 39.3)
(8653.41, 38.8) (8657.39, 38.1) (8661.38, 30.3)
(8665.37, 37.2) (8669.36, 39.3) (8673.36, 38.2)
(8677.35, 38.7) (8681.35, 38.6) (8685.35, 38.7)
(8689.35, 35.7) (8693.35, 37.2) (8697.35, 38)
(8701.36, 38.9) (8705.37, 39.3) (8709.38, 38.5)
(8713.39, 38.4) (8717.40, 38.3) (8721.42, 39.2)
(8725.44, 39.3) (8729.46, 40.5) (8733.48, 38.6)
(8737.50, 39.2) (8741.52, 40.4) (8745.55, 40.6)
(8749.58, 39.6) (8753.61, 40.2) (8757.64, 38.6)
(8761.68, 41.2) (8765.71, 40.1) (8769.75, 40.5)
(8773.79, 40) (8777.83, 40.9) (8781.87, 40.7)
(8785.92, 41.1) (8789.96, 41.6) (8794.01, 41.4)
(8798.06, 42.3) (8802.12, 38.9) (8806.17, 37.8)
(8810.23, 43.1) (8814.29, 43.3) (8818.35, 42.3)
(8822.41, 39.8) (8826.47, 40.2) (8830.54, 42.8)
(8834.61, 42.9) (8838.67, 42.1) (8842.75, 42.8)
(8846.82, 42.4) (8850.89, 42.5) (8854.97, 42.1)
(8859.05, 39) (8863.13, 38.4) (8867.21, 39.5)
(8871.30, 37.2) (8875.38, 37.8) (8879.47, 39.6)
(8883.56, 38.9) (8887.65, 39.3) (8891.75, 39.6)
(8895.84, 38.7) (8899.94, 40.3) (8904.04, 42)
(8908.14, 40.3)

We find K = 1.1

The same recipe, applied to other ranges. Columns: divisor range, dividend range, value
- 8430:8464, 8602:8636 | 1.14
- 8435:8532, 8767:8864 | 1.28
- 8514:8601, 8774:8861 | 1.23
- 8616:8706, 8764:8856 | 1.12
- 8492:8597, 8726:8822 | 1.20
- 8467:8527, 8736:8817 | 1.25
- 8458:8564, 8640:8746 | 1.15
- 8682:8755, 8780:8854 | 1.09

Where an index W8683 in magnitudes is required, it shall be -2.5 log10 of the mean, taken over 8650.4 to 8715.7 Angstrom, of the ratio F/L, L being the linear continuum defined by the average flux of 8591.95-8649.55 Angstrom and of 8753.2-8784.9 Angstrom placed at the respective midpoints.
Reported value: 0.04 mag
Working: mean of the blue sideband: 38.5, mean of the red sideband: 40.3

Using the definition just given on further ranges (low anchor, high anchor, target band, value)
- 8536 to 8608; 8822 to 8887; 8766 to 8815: -0.04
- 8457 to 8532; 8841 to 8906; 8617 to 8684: -0.04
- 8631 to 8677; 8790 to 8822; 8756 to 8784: 0.00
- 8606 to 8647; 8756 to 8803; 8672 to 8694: 0.05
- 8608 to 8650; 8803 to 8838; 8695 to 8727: 0.04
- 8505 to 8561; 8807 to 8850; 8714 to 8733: 0.01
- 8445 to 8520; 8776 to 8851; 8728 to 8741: 0.01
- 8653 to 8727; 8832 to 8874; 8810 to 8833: -0.04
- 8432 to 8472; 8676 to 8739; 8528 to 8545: 0.07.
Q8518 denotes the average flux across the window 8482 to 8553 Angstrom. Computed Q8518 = 34.7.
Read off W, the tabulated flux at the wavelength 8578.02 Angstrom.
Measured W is 37.8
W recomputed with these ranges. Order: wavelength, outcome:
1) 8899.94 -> 40.3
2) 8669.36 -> 39.3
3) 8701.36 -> 38.9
